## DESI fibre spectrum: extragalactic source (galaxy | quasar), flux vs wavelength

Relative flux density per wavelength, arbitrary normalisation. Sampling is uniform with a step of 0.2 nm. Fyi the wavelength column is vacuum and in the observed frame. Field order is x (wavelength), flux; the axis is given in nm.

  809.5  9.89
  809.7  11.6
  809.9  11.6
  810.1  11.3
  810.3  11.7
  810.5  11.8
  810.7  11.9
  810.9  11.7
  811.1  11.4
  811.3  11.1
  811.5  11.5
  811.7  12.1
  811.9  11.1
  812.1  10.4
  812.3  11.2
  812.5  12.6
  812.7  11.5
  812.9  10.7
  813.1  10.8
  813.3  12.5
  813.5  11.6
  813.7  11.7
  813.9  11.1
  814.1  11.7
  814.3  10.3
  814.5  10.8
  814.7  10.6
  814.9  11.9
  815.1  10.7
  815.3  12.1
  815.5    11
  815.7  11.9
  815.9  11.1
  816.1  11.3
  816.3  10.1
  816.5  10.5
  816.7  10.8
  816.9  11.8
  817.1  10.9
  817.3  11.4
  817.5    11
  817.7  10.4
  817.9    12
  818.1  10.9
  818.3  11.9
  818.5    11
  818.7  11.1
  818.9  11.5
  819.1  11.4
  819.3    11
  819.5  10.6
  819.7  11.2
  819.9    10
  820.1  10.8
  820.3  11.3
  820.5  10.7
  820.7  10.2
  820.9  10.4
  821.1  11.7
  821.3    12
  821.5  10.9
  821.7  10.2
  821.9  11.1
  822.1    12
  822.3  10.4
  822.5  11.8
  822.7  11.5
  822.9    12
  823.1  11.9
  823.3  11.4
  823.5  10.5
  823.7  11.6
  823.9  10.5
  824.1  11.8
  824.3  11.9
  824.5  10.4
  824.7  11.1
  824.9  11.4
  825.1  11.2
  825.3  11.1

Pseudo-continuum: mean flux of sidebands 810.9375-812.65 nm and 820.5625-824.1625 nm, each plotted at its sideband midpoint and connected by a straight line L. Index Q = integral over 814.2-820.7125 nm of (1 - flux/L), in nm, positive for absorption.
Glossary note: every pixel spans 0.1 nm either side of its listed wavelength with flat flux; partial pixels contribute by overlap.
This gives 0.15 nm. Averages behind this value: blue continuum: 11.4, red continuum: 11.2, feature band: 11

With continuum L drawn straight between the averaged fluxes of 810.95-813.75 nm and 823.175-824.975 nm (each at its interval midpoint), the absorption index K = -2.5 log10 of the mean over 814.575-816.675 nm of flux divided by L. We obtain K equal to 0.03 mag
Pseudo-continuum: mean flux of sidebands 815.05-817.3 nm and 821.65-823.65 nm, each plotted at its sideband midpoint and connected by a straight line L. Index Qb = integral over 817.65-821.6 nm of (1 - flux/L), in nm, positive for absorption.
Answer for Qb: 0.06 nm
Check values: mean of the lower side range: 11.1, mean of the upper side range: 11.3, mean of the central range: 11.1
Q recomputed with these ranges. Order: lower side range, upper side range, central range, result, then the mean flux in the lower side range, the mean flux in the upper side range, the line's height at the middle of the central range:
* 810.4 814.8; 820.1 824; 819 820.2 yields 0.04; 11.4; 11.2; 11.2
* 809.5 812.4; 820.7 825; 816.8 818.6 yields 0.01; 11.4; 11.2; 11.3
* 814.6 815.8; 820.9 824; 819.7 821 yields 0.08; 11.4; 11.3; 11.3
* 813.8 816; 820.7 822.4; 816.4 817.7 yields 0.02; 11.2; 11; 11.1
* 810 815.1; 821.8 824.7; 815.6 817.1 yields 0.04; 11.4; 11.3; 11.4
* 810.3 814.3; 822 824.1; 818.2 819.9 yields 0.04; 11.5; 11.4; 11.4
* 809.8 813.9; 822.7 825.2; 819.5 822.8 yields 0.10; 11.5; 11.3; 11.4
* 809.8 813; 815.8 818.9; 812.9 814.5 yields 0.00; 11.5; 11.1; 11.3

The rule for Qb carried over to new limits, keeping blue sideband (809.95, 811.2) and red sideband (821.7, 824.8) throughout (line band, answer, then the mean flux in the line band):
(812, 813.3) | 0.03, 11.3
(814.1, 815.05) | 0.05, 11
